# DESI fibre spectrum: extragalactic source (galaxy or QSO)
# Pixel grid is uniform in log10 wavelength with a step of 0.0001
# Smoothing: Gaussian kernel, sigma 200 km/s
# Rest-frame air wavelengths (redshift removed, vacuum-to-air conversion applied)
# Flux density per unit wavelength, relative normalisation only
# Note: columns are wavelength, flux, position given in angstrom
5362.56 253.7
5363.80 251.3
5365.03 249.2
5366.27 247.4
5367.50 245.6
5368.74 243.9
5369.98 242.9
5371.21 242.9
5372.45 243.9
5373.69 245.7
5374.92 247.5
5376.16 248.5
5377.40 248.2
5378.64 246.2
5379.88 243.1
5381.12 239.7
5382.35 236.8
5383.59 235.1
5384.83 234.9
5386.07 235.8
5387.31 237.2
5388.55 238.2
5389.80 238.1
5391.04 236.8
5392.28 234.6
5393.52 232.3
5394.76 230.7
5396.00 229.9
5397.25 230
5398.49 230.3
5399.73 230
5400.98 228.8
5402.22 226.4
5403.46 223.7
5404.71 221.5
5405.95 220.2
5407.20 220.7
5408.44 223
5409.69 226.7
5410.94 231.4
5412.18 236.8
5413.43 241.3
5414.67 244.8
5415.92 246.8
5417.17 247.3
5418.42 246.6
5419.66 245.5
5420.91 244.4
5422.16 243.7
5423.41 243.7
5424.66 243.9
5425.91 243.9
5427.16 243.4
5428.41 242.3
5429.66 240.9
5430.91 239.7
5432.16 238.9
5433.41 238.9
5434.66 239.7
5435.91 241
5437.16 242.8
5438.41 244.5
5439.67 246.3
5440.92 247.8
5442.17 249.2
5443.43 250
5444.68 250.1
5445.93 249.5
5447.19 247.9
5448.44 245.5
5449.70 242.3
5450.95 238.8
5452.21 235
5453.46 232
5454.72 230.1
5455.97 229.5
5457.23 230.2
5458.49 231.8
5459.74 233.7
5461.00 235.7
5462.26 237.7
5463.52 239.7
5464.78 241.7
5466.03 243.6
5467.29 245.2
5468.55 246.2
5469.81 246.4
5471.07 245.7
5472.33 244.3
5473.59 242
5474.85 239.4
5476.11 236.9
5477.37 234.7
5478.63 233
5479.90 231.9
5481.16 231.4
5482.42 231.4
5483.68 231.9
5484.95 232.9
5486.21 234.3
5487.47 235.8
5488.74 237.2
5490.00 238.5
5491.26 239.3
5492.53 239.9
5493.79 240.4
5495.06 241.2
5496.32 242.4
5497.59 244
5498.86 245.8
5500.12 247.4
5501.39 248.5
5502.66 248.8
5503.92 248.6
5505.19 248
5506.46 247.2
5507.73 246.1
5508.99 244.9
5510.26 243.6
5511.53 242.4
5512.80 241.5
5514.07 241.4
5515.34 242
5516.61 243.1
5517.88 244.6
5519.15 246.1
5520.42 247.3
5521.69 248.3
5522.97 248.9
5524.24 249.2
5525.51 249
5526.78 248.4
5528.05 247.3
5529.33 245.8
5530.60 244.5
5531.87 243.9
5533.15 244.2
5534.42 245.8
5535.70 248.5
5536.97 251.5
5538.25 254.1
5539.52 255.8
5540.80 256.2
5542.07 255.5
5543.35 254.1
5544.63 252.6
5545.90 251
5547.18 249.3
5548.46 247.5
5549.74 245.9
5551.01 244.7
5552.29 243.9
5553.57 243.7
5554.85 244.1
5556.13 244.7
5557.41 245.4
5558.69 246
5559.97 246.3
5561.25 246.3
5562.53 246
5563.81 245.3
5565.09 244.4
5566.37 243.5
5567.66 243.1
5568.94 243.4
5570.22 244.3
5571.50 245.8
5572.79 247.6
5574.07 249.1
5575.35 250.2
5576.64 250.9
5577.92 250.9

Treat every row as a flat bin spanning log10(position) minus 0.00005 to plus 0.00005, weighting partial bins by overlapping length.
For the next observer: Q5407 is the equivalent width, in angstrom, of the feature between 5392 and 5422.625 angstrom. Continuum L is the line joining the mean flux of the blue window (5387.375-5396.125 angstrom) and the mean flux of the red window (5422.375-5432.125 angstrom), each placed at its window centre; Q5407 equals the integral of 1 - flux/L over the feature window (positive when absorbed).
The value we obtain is 0.6 angstrom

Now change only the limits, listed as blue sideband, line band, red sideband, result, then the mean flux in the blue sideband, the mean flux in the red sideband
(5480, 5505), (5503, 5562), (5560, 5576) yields -1.00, 240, 246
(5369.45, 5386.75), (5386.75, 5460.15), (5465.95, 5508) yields 1.22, 242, 241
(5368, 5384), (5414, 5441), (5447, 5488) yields -0.37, 244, 237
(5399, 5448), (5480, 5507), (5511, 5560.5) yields 0.42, 239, 247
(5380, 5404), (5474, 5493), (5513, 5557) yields 0.57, 233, 248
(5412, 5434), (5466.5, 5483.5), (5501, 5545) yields 0.45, 243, 248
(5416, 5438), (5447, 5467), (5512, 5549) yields 0.60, 243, 248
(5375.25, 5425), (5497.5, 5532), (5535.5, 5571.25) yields -0.17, 236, 248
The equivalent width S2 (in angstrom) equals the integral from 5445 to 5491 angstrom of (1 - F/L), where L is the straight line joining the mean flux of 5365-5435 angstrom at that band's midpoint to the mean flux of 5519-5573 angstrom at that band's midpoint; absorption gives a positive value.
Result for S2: 0.85 angstrom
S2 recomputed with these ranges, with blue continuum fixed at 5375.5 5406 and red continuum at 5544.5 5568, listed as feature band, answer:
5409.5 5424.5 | -0.4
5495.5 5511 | -0.3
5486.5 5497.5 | 0.1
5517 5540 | -0.4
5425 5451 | -0.7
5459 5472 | -0.1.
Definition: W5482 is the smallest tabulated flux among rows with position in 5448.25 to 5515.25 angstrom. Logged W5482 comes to 229.5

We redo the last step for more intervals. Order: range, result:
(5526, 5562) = 243.7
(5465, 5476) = 239.4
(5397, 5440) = 220.2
